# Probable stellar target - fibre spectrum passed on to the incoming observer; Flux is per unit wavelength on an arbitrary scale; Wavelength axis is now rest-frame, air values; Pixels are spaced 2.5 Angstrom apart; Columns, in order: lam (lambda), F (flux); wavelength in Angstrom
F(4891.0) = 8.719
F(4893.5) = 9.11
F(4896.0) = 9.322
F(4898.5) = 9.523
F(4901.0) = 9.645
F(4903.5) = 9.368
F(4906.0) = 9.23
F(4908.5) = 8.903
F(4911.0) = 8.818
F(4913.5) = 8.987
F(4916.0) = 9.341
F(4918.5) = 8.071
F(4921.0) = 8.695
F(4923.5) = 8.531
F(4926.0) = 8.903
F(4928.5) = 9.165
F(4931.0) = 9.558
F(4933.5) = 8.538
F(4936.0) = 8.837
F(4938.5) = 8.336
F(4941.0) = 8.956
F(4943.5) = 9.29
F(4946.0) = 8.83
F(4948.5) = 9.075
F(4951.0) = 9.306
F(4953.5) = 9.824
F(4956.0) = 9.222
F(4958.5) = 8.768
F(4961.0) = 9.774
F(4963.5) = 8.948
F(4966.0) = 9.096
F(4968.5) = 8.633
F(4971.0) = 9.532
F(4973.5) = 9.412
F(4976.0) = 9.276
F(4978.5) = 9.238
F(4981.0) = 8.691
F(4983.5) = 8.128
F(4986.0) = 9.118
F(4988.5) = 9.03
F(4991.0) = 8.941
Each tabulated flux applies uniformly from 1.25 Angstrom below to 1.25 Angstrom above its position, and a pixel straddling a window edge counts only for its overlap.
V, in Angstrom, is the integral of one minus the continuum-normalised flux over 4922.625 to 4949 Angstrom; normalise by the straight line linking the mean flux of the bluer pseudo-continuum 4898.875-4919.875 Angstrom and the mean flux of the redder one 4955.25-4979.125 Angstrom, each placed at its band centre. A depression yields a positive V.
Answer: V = 0.6 Angstrom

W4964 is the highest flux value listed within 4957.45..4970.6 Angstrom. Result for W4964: 9.774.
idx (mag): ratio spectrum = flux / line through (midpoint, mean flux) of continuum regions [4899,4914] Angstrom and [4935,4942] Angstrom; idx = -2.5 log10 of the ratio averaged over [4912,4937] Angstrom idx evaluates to 0.01 mag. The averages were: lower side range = 9.19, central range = 8.86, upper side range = 8.7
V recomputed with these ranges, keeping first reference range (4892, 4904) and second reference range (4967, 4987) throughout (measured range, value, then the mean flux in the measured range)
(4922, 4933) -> 0.3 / 9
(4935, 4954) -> 0.3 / 9.03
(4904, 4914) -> 0.3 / 9.01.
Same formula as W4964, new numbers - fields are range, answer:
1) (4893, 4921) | 9.645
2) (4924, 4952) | 9.558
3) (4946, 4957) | 9.824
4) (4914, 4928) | 9.341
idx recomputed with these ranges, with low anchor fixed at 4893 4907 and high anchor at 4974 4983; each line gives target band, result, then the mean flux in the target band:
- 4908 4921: 0.061 mag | 8.81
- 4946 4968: -0.010 mag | 9.21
